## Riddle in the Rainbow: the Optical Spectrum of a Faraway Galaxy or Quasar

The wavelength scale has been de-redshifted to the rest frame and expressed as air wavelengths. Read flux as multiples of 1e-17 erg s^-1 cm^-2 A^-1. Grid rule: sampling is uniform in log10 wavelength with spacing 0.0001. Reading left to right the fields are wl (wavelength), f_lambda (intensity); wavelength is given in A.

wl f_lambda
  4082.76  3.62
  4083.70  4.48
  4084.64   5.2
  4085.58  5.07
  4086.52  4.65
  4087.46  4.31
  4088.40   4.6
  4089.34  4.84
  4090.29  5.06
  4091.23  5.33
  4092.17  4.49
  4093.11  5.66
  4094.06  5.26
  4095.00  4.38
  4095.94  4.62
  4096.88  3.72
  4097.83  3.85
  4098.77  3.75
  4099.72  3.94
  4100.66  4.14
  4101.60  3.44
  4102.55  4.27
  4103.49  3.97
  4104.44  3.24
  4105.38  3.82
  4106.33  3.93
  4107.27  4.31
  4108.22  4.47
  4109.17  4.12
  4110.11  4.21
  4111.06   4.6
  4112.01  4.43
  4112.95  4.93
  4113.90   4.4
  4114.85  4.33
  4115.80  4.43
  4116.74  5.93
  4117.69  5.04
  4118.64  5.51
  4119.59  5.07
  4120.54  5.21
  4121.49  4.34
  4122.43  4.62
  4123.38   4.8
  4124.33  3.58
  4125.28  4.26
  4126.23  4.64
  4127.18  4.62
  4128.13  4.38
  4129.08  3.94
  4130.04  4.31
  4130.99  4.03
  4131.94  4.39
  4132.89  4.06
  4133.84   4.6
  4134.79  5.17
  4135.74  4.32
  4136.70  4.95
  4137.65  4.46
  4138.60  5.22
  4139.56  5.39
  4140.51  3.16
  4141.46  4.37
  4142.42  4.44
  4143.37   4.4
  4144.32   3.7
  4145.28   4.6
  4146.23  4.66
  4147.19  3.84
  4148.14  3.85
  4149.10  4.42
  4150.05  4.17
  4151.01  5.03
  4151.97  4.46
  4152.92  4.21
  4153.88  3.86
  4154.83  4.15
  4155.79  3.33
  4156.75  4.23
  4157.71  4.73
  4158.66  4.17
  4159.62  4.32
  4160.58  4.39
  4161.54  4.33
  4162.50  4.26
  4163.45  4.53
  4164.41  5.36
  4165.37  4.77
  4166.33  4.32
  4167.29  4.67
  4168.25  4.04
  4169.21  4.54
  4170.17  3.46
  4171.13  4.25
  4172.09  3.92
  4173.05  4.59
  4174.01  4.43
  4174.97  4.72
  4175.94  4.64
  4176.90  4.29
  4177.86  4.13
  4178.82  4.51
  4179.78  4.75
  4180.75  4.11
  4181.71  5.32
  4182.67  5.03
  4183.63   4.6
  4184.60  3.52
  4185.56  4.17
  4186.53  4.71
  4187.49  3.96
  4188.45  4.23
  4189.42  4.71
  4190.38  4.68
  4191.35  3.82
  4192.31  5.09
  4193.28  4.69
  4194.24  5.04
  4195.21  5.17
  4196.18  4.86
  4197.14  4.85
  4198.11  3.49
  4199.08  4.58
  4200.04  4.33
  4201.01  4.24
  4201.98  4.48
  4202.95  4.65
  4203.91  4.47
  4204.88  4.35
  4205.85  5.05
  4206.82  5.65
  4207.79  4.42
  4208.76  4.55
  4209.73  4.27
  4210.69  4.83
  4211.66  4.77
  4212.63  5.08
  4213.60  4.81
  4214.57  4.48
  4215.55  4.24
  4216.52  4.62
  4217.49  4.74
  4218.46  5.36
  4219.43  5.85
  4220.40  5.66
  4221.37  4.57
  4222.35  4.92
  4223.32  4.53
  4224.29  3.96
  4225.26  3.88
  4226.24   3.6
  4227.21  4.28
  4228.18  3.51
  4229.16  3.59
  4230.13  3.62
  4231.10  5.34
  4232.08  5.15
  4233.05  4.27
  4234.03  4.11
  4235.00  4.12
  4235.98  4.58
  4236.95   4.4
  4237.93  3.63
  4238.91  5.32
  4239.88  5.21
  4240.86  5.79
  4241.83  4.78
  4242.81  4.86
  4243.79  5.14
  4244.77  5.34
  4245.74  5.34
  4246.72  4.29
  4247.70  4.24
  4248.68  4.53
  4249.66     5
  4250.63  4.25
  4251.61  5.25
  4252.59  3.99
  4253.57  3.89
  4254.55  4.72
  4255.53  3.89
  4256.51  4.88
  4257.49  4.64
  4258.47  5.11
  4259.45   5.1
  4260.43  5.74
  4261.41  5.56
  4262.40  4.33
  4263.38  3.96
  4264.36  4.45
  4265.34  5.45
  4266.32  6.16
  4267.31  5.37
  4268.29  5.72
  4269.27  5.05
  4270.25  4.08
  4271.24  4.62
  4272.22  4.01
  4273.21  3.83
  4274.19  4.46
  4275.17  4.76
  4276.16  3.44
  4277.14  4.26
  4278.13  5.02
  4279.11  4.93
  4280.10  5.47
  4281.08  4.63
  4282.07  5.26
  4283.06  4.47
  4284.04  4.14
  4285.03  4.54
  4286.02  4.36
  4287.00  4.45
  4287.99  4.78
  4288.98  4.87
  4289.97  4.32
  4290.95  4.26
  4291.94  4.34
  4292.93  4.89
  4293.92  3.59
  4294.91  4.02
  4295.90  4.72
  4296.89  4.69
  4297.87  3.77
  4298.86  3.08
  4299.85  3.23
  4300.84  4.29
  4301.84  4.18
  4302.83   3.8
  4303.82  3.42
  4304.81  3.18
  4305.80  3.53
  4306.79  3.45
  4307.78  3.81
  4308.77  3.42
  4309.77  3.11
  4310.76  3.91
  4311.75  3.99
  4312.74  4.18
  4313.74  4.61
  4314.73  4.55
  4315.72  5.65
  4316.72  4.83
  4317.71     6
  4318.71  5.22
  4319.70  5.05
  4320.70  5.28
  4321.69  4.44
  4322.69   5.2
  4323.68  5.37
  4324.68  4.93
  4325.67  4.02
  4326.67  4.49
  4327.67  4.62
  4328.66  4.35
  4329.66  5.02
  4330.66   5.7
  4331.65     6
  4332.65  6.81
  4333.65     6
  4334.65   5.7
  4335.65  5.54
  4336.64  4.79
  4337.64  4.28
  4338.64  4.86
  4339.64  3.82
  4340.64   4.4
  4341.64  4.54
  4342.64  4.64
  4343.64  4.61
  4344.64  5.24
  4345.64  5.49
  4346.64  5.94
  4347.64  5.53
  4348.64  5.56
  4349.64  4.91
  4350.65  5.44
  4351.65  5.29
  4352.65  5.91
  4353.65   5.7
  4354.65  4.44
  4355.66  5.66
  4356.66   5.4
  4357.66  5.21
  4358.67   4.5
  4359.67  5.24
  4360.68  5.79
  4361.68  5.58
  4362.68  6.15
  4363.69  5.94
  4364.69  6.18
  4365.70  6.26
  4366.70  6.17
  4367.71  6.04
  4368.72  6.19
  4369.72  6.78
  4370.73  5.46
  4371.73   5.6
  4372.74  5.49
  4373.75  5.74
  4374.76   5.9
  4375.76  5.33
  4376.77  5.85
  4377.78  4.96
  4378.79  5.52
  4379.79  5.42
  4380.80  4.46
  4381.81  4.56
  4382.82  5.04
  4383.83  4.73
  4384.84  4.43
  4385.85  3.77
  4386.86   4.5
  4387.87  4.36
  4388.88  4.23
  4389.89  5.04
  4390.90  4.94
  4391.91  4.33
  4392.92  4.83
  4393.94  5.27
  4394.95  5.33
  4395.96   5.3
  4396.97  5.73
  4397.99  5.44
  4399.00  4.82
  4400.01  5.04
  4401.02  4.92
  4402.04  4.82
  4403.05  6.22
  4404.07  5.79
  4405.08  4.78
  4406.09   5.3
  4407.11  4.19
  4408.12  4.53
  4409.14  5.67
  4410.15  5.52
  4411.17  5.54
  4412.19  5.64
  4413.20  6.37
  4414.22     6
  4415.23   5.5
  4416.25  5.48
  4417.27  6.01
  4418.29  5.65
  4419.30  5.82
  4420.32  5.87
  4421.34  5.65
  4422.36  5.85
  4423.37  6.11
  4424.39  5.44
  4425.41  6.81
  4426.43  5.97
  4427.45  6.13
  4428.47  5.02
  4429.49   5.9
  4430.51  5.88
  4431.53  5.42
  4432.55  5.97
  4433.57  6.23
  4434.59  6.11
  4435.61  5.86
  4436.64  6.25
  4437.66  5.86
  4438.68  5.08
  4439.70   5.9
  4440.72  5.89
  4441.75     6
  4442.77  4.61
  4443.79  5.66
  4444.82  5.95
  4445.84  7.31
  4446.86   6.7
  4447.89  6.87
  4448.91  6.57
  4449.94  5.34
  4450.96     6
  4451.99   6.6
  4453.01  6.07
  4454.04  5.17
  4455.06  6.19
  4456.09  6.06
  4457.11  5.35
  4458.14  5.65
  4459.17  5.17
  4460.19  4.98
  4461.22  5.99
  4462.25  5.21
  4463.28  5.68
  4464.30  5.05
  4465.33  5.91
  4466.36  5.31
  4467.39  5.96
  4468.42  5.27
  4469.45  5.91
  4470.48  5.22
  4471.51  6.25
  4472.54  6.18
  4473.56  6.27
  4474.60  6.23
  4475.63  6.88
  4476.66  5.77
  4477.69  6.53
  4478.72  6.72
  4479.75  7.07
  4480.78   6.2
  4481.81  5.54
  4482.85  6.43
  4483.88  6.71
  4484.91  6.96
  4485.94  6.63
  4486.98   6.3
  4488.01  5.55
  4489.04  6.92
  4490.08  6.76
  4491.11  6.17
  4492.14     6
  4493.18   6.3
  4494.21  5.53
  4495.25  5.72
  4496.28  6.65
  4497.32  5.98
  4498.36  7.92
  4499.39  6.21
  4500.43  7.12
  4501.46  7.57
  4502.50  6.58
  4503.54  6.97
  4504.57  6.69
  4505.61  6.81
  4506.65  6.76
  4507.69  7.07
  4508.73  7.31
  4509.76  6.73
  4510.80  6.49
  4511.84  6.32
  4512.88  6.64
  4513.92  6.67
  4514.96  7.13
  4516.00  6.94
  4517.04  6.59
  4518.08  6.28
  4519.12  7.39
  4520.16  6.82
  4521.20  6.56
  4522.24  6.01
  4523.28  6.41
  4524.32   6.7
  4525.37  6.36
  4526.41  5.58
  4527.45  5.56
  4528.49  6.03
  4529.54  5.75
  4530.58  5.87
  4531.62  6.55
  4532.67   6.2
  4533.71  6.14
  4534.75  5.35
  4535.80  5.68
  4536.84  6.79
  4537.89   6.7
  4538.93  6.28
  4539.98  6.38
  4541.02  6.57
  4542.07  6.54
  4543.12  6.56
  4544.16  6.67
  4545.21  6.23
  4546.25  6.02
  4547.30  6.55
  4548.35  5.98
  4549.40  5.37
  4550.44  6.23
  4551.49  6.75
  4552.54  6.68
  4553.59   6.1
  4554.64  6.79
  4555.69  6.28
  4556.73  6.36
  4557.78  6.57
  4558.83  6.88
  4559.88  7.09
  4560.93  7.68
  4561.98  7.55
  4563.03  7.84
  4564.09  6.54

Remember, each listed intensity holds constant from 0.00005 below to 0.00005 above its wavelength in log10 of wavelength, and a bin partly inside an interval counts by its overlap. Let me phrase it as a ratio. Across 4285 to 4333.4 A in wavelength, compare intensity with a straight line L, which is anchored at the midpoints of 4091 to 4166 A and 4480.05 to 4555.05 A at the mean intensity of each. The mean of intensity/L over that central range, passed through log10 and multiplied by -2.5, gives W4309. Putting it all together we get 0.20 mag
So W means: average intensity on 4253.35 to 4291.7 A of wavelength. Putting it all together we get 4.69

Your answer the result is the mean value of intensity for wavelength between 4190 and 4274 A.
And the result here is 4.66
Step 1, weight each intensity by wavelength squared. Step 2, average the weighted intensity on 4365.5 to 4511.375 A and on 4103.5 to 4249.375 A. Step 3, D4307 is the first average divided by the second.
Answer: 1.46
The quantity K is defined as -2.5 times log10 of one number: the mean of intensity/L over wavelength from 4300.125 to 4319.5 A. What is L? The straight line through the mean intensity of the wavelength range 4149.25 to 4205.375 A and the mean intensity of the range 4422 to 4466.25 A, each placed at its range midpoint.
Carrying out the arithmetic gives 0.23 mag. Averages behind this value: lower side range 4.43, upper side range 5.85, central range 4.17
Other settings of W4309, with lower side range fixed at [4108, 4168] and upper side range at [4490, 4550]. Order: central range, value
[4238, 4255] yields 0.05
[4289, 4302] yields 0.27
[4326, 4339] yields 0.05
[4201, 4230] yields 0.07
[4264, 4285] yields 0.09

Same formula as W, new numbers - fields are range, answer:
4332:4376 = 5.46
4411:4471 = 5.81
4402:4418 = 5.48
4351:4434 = 5.44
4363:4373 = 6.02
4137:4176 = 4.35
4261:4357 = 4.69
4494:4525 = 6.69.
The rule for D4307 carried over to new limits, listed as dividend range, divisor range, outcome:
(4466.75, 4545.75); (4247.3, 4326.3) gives 1.57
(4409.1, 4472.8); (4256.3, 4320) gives 1.40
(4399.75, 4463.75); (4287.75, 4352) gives 1.30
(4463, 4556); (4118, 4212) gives 1.67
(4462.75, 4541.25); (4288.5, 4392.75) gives 1.39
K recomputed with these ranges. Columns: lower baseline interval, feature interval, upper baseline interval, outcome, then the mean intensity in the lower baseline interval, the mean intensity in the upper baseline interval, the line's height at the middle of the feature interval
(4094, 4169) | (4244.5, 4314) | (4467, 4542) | 0.17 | 4.38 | 6.41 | 5.18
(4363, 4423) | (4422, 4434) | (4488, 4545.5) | -0.04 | 5.36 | 6.47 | 5.68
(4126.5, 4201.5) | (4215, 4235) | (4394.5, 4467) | 0.05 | 4.41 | 5.69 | 4.7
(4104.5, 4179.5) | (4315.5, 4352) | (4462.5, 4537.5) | 0.07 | 4.42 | 6.35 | 5.45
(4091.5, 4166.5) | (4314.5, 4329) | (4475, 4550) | 0.10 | 4.4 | 6.44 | 5.43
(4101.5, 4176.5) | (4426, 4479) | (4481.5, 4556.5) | 0.04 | 4.4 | 6.44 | 6.08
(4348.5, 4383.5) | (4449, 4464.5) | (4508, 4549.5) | 0.06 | 5.53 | 6.38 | 6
